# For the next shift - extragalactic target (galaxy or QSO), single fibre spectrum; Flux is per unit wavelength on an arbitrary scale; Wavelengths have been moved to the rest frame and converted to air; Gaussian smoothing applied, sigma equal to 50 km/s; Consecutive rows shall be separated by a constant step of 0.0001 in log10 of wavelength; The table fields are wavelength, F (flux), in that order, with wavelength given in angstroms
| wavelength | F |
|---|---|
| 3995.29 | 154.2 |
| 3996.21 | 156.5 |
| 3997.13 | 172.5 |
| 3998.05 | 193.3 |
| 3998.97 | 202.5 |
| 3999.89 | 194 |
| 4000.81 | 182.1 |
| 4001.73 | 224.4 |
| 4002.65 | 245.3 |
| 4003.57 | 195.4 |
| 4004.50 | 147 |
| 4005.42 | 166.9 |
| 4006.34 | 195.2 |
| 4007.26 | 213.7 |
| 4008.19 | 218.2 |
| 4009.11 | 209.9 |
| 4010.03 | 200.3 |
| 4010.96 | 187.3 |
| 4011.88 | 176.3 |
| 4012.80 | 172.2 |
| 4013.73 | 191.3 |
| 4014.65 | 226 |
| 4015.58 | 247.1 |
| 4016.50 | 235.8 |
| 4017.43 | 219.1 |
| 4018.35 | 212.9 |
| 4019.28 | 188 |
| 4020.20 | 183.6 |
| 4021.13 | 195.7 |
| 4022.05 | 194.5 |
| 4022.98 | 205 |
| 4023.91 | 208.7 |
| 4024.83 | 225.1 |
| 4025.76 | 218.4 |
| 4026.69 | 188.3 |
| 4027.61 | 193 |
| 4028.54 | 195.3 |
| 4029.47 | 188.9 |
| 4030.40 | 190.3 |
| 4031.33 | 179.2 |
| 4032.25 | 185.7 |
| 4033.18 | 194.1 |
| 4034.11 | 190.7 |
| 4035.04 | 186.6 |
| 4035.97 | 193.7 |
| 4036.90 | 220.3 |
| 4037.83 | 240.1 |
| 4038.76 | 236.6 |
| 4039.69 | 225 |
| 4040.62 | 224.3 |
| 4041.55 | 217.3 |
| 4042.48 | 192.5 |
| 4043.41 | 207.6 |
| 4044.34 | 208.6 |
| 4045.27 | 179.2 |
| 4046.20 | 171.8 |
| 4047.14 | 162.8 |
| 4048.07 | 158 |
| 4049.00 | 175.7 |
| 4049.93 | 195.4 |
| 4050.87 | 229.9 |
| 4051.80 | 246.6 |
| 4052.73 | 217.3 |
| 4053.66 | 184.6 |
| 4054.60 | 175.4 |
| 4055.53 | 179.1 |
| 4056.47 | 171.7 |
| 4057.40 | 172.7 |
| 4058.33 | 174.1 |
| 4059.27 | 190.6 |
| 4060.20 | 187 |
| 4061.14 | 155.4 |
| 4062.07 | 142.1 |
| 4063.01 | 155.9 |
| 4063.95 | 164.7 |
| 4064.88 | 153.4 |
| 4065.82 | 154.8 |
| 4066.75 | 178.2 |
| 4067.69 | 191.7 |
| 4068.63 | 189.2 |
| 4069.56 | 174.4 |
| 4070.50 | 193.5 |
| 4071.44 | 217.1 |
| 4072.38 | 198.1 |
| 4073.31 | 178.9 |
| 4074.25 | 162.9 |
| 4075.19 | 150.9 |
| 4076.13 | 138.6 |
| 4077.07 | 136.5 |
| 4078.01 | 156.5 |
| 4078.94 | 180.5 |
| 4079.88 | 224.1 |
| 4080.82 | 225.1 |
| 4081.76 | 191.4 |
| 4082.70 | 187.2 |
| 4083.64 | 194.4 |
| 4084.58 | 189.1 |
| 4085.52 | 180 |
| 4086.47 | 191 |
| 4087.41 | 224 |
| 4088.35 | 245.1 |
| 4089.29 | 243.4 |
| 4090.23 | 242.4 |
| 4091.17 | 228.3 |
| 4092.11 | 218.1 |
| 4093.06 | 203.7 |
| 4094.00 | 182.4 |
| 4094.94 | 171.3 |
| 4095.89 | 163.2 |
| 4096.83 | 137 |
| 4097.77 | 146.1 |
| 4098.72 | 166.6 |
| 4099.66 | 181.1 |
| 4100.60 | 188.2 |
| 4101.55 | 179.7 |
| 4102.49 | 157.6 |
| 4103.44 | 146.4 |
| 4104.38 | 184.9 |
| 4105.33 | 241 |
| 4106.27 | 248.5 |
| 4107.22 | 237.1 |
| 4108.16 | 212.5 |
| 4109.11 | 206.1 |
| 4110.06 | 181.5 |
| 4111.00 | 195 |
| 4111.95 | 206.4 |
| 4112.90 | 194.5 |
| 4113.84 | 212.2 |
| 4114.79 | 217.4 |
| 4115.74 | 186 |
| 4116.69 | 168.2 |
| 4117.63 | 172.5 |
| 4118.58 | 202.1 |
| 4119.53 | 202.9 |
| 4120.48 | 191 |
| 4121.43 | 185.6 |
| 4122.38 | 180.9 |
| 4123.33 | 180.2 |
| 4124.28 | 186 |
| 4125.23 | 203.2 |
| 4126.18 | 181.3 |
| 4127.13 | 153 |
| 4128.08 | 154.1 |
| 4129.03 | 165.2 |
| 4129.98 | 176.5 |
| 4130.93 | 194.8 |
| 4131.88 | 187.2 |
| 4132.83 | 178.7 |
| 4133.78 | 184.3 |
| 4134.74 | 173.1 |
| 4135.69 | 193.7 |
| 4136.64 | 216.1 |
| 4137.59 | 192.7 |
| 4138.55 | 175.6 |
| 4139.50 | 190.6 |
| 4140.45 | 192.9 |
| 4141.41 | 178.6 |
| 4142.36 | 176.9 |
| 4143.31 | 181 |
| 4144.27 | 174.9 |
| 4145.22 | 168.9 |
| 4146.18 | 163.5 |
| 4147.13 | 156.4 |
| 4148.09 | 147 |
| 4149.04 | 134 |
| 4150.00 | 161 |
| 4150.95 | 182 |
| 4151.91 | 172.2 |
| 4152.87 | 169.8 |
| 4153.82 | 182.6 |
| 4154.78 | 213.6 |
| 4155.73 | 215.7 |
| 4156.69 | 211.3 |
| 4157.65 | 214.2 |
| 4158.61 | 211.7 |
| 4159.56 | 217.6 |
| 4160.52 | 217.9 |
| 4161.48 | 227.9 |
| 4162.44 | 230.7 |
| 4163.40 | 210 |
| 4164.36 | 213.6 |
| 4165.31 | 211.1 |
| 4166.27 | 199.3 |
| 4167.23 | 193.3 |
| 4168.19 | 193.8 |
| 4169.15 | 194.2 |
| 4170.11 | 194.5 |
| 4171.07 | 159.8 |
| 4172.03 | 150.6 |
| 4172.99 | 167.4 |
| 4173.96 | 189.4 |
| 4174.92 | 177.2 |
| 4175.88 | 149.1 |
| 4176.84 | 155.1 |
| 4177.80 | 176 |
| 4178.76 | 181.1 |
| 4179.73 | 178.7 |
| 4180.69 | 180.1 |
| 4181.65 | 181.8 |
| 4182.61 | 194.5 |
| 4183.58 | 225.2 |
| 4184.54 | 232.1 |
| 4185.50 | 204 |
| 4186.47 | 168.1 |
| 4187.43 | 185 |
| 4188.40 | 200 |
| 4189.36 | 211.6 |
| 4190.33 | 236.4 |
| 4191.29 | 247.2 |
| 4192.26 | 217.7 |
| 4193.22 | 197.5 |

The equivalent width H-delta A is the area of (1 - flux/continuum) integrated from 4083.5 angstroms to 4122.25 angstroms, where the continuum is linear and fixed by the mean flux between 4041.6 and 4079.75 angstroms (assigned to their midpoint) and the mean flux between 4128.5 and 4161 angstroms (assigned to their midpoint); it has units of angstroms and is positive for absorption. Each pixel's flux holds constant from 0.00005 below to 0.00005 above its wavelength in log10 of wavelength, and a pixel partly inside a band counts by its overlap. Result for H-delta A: -2.9 angstroms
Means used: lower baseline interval 180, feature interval 196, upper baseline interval 184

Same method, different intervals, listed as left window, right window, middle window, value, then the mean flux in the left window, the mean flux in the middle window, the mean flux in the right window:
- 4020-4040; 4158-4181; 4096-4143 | 1.9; 202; 187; 191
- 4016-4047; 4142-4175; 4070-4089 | 0.8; 203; 189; 188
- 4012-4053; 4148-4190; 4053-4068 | 2.2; 202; 171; 191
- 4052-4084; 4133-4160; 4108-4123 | -1.0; 178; 194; 184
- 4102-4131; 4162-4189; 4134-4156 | 1.3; 191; 179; 189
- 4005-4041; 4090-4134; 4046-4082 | 3.1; 203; 180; 189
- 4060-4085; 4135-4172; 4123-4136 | 0.5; 177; 179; 190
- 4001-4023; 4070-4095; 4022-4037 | 0.2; 202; 197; 195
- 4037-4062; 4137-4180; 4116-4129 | 0.5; 195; 181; 186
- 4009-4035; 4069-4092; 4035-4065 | 0.9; 200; 191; 194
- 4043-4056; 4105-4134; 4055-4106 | 2.5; 192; 183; 193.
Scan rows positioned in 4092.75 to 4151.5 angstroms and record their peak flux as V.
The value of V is 248.5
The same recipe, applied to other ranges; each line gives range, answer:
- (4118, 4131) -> 203.2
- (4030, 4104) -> 246.6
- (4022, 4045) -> 240.1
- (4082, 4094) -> 245.1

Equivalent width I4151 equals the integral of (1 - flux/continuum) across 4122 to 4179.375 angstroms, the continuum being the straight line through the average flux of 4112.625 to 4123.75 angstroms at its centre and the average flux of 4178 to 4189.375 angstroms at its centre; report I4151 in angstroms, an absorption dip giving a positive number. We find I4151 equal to 2.3 angstroms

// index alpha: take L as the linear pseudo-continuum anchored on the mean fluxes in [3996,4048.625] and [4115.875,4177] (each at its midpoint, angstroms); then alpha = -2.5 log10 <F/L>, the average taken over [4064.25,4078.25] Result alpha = 0.13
